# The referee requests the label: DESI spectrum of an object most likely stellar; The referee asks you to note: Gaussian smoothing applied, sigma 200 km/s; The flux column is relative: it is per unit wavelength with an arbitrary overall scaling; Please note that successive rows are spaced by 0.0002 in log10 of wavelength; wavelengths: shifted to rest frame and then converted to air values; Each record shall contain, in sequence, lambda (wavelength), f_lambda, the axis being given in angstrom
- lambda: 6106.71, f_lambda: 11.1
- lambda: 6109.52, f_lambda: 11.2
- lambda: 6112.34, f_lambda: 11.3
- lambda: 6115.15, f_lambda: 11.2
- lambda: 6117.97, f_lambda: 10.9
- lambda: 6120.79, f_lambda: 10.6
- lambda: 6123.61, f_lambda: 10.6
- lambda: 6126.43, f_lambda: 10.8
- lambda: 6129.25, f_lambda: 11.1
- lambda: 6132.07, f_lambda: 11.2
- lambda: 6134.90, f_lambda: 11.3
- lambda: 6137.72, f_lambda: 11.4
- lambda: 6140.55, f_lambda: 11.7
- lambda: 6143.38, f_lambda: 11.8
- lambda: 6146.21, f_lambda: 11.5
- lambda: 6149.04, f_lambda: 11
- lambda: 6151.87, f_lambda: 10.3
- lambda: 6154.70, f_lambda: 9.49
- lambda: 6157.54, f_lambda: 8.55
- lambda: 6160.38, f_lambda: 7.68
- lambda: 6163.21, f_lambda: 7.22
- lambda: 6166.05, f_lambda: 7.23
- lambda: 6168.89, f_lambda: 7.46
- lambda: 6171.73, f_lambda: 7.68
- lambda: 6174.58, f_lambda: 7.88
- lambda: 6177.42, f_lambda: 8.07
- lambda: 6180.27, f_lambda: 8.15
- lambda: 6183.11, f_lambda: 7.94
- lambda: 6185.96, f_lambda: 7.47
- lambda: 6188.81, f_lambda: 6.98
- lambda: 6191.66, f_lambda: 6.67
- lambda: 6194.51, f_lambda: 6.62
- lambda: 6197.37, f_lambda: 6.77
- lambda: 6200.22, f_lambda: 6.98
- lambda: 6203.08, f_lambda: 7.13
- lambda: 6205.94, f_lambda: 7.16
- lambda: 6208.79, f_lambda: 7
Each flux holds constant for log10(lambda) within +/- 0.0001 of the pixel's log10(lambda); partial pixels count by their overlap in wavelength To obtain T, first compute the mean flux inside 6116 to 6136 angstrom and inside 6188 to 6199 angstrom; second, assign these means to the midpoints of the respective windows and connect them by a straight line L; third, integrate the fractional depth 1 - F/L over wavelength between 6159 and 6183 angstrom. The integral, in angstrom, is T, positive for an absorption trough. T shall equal 1.2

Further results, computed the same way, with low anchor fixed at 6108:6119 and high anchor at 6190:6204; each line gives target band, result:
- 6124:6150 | -3.6 angstrom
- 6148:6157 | -0.9 angstrom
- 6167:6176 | 0.5 angstrom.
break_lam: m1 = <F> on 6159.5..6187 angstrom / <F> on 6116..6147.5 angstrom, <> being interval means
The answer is 0.69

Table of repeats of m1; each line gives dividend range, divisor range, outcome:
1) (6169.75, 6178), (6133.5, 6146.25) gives 0.68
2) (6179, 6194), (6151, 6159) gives 0.79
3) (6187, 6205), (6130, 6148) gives 0.60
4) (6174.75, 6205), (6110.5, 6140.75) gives 0.66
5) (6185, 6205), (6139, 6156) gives 0.63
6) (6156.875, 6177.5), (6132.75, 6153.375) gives 0.68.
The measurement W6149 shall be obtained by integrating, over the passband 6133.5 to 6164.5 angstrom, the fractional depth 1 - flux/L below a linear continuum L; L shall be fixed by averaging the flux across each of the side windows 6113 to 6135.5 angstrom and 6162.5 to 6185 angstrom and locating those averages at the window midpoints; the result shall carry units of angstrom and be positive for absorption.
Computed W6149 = -2.6 angstrom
